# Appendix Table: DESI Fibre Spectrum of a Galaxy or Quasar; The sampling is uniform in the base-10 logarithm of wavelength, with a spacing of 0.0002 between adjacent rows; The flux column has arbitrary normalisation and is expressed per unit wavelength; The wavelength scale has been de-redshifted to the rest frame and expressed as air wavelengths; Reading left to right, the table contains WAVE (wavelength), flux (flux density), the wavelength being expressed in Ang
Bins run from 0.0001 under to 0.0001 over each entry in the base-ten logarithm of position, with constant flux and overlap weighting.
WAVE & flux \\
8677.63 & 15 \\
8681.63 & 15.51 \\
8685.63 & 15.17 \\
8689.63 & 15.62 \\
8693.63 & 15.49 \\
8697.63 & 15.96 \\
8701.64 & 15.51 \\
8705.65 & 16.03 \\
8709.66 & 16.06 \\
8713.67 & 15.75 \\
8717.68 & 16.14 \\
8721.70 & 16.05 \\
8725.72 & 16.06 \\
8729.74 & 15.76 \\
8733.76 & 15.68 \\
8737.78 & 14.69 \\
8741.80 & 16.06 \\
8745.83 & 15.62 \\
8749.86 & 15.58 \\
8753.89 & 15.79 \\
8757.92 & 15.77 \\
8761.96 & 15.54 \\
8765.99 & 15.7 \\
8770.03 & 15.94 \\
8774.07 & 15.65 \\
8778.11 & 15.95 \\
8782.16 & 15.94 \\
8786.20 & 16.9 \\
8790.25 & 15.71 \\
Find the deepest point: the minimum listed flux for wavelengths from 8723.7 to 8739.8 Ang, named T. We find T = 14.69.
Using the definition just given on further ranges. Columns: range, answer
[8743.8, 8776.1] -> 15.54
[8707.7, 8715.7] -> 15.75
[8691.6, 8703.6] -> 15.49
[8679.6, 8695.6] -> 15.17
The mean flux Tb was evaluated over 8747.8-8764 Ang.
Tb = 15.7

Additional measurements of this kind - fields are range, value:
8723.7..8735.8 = 15.8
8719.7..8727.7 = 16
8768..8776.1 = 15.8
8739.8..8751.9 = 15.7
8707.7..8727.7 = 16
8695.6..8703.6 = 15.7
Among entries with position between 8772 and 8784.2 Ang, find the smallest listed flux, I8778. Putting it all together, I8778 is 15.65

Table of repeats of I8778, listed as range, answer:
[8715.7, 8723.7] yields 16.05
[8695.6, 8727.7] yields 15.51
